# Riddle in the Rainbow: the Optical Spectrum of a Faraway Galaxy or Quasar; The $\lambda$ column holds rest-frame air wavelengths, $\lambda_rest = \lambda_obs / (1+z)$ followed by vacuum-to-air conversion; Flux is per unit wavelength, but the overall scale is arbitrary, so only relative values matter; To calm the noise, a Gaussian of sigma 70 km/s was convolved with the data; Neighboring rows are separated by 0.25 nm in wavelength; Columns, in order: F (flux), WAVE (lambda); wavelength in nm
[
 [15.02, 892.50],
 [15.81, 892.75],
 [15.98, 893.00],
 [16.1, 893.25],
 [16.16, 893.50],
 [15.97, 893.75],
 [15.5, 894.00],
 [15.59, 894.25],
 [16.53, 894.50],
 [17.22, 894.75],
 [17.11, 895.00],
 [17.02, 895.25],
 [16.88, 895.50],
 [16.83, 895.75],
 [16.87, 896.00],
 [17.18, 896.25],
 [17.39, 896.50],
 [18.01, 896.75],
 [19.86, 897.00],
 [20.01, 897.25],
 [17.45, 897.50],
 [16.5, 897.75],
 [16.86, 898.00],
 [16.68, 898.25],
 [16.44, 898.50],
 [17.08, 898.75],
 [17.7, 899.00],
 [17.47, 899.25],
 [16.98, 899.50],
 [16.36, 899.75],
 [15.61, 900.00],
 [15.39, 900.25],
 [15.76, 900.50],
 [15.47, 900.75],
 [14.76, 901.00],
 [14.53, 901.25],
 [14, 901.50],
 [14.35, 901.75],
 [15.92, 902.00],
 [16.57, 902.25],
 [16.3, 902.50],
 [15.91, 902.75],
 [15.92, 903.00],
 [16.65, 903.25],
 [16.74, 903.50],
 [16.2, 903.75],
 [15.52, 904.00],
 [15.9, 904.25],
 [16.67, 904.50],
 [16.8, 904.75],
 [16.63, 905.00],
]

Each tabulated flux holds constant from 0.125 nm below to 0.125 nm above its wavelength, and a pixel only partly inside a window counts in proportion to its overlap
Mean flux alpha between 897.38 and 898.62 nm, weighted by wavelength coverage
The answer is 16.8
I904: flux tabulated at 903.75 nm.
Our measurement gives 16.2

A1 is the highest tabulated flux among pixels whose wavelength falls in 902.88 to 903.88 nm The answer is 16.74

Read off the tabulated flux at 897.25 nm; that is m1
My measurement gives 20.01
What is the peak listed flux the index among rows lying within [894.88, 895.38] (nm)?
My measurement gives 17.11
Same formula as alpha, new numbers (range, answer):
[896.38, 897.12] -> 18.4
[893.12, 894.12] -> 15.9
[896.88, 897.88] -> 18.4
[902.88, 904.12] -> 16.2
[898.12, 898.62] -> 16.6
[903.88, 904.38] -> 15.7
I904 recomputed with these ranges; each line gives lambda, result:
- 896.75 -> 18.01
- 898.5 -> 16.44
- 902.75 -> 15.91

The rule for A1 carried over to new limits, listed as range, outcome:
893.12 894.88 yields 17.22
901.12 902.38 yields 16.57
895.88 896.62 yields 17.39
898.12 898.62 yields 16.68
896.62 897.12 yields 19.86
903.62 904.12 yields 16.2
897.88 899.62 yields 17.7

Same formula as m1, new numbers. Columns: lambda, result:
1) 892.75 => 15.81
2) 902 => 15.92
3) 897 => 19.86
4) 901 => 14.76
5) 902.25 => 16.57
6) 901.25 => 14.53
